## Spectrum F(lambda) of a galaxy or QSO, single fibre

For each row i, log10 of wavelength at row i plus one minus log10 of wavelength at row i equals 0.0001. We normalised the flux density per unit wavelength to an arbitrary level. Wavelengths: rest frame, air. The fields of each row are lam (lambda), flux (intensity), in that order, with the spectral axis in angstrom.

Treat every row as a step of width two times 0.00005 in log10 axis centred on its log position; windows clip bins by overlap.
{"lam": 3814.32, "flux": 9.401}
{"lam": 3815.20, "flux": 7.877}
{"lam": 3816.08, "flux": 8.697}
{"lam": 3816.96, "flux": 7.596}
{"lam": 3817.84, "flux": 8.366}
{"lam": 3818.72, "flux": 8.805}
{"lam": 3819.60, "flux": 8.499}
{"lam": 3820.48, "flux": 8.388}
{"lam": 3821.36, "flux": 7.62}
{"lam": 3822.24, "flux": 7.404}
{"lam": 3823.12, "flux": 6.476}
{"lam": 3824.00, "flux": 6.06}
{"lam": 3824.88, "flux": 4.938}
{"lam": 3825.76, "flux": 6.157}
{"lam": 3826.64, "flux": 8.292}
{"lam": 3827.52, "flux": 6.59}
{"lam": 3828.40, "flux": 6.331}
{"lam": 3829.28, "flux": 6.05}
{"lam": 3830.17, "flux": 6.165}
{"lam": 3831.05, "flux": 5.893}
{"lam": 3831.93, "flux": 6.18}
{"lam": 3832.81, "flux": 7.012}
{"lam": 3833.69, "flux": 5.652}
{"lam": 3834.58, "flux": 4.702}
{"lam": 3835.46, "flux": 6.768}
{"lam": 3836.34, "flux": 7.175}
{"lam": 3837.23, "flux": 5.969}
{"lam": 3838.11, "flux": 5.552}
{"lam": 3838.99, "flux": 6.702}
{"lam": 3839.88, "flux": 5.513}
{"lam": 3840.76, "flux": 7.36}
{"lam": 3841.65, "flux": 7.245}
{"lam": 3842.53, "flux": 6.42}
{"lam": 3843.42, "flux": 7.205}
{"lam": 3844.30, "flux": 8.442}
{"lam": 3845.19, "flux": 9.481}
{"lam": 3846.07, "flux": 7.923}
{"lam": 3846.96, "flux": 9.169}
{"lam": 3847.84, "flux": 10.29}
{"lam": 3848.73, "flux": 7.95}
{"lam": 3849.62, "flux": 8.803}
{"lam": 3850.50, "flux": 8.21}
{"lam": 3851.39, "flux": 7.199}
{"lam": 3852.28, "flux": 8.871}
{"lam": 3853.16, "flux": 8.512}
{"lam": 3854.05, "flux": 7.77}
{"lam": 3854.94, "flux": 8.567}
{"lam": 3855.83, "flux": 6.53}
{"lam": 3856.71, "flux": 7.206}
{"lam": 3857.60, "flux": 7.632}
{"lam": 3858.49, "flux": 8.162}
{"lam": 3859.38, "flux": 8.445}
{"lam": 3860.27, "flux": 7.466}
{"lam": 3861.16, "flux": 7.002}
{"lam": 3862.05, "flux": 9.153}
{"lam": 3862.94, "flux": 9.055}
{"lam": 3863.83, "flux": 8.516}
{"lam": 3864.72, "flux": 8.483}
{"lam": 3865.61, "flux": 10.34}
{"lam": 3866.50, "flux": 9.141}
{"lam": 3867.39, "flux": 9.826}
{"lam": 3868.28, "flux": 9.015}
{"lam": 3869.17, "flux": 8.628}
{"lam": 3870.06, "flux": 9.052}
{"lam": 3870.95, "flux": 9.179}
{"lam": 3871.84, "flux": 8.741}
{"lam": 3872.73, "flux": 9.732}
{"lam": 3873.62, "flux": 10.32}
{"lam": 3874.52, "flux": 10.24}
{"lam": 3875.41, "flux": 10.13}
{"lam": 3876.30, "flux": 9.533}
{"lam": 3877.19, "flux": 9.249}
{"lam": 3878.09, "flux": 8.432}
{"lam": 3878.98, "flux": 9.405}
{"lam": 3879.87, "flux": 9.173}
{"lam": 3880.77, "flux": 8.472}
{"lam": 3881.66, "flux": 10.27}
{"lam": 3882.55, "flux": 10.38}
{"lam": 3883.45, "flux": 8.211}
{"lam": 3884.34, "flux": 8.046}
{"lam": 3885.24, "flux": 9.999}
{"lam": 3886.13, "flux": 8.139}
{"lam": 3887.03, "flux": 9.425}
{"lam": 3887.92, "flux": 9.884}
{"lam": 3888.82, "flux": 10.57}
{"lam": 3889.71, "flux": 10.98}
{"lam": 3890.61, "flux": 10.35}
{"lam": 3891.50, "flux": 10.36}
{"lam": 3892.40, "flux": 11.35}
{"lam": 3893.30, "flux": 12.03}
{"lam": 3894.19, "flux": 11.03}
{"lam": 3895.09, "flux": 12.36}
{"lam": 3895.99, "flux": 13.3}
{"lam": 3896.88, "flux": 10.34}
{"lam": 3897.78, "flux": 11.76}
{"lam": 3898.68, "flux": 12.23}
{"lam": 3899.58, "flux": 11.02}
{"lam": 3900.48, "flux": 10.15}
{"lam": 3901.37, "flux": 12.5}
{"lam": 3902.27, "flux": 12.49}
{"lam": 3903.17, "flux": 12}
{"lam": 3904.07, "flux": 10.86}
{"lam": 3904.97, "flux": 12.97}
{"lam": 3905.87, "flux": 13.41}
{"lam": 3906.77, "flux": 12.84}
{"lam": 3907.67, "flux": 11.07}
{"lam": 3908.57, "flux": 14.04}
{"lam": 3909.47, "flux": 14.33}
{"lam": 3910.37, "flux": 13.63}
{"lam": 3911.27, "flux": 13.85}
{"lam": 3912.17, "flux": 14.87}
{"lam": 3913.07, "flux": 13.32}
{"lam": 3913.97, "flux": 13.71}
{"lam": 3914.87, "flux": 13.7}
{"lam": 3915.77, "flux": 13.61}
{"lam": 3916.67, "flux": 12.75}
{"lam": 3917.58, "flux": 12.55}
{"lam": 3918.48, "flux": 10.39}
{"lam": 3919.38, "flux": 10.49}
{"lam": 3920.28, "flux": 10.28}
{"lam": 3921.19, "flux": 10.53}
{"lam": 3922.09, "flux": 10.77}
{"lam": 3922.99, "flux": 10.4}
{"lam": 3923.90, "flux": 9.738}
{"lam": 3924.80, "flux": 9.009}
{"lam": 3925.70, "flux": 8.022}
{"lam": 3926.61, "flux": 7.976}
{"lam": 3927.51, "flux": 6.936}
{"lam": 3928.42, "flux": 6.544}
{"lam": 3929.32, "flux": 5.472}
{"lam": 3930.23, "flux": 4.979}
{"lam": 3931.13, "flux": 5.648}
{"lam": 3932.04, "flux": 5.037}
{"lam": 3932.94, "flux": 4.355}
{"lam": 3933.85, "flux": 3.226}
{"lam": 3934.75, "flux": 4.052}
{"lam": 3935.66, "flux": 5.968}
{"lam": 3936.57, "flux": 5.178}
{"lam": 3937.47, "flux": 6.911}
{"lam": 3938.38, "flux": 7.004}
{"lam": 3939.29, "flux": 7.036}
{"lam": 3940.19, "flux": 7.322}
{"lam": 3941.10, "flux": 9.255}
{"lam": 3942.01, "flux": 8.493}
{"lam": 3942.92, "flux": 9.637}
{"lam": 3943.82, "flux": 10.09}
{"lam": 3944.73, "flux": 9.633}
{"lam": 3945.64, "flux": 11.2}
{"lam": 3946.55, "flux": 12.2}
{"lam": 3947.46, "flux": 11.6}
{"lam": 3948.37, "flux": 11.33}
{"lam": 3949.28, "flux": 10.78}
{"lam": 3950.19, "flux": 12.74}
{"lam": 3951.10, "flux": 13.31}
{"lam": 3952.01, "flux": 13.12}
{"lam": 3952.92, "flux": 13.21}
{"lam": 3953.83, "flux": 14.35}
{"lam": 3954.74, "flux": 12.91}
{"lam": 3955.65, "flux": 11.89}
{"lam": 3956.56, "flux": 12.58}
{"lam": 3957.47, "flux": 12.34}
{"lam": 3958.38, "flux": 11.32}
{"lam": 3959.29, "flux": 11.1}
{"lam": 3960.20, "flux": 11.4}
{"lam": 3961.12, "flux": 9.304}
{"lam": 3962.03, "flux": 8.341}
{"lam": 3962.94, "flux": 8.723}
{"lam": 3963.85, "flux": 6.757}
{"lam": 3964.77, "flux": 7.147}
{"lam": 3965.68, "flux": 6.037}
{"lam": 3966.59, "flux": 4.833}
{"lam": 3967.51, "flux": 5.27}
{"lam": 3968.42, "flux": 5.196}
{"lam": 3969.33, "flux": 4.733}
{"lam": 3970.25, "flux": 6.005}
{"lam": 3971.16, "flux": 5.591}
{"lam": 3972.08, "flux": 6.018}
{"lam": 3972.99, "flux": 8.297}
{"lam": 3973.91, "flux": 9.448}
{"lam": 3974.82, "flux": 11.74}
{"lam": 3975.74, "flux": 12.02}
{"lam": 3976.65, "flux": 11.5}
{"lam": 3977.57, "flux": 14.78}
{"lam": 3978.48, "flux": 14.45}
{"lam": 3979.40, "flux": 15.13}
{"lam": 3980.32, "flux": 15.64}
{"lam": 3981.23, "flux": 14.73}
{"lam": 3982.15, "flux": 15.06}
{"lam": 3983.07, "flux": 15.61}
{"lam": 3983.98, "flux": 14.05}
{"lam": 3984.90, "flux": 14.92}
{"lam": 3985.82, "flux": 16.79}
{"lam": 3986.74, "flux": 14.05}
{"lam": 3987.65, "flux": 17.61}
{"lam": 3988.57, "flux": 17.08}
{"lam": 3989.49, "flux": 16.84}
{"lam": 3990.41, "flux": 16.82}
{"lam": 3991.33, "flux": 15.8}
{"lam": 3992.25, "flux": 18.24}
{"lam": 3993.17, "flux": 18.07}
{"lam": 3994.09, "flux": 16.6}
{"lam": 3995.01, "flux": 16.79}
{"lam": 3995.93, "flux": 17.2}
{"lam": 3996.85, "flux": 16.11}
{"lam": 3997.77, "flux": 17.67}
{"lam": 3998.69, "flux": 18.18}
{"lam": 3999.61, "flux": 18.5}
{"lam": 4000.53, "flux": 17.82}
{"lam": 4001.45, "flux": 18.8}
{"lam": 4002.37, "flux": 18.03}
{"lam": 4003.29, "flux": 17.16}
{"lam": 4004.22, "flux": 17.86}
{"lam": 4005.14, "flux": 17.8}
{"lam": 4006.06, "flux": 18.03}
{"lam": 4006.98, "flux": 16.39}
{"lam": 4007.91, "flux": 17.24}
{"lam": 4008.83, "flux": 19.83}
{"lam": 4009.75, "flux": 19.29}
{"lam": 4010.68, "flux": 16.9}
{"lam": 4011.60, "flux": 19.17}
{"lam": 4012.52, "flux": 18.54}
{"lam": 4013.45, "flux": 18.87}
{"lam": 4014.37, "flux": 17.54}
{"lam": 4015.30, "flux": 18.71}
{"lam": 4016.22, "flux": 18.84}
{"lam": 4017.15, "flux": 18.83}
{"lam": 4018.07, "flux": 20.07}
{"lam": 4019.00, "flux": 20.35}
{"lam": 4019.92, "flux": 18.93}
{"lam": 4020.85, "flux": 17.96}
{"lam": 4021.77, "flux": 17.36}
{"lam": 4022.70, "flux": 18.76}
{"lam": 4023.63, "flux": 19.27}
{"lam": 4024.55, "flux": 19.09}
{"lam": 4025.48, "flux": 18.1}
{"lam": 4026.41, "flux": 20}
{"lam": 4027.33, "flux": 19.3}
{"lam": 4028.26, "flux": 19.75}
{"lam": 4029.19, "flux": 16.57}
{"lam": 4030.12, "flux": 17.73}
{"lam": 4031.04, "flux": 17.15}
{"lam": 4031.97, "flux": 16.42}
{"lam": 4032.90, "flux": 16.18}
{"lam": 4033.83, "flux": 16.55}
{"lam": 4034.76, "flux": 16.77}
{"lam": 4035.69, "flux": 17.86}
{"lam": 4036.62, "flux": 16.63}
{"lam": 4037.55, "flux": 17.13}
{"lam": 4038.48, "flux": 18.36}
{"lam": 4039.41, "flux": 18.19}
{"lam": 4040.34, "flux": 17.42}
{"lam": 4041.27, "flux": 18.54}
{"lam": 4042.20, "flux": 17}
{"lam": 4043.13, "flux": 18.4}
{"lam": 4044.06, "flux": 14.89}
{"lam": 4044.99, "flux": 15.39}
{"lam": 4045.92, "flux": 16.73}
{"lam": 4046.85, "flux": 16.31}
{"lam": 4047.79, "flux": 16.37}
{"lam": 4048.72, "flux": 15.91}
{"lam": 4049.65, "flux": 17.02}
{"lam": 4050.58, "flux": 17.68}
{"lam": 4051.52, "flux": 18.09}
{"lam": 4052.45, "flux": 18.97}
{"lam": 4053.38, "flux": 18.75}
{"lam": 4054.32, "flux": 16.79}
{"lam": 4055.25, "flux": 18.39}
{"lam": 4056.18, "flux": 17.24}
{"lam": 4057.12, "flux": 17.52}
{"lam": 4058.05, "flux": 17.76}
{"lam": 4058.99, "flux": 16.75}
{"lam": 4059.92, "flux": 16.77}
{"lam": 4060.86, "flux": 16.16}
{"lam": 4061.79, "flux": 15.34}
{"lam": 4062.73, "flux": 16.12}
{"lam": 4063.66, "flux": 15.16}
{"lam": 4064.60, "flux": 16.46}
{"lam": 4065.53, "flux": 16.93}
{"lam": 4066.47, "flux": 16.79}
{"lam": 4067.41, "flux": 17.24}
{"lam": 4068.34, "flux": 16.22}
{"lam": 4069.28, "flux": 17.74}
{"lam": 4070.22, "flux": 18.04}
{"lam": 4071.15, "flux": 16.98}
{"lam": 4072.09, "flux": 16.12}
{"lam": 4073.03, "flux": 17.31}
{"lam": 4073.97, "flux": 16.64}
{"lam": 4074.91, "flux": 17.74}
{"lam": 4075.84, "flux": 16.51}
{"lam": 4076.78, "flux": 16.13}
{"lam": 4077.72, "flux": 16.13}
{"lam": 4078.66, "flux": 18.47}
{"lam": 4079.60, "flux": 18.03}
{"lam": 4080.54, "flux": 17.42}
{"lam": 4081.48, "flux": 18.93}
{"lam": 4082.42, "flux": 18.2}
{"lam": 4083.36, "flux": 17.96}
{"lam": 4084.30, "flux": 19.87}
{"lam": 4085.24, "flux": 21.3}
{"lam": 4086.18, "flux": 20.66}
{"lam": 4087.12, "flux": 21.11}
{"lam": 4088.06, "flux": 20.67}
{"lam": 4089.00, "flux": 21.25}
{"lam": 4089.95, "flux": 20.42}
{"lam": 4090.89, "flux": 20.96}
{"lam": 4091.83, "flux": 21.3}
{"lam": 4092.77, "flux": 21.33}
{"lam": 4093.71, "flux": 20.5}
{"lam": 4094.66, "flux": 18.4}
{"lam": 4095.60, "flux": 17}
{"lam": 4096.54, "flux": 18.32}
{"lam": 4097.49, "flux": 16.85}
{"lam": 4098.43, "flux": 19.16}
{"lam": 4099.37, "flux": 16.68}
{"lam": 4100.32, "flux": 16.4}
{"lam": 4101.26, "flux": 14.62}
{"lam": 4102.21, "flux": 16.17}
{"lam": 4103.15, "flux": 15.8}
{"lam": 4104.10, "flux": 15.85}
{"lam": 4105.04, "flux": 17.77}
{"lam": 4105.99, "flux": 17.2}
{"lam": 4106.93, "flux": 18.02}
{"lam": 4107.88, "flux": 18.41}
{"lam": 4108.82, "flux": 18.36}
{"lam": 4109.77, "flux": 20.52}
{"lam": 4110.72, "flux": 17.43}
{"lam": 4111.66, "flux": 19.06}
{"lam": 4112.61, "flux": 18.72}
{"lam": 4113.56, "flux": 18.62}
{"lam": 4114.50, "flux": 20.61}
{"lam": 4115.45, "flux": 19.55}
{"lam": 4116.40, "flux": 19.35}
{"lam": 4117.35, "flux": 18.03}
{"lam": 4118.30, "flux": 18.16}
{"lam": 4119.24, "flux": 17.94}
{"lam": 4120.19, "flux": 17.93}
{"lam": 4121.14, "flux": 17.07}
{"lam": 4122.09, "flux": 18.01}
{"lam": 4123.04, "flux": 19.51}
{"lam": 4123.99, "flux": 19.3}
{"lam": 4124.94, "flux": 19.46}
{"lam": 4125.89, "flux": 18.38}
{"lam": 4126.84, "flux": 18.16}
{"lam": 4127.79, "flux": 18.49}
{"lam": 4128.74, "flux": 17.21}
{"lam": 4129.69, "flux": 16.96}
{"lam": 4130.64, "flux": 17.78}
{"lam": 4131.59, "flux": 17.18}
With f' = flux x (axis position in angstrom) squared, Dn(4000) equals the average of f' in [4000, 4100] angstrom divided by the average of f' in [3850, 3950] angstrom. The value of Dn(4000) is 2.00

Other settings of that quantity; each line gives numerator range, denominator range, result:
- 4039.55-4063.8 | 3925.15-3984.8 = 1.88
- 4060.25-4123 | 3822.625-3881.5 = 2.58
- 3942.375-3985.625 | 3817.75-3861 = 1.58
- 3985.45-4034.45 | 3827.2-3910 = 2.10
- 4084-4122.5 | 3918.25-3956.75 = 2.23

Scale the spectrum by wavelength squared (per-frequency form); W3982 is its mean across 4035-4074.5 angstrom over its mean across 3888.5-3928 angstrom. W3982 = 1.6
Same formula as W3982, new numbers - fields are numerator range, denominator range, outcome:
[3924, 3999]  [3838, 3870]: 1.41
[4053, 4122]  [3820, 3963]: 2.12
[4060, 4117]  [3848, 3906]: 2.08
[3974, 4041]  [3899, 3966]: 1.75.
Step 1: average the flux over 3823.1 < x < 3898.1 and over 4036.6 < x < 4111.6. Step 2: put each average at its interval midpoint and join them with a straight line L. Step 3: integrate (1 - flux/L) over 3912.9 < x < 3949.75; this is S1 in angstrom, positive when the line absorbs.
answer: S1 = 8.2 angstrom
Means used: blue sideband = 8.47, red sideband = 17.7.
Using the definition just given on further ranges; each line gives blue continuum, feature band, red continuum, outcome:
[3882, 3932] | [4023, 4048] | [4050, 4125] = -2.46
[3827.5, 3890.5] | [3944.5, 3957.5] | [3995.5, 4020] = 1.97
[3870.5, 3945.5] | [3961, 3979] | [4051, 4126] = 6.28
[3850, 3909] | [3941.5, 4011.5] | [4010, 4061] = 7.86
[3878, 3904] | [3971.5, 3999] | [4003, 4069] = 0.61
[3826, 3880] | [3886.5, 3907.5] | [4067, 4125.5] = -3.42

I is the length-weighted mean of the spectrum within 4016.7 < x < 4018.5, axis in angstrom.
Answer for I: 19.5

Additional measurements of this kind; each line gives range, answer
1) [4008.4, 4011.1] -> 18.7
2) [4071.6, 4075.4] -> 16.9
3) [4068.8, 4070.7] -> 17.9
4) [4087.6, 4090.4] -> 20.7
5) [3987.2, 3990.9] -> 17.1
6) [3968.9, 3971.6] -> 5.45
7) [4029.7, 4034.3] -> 16.8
